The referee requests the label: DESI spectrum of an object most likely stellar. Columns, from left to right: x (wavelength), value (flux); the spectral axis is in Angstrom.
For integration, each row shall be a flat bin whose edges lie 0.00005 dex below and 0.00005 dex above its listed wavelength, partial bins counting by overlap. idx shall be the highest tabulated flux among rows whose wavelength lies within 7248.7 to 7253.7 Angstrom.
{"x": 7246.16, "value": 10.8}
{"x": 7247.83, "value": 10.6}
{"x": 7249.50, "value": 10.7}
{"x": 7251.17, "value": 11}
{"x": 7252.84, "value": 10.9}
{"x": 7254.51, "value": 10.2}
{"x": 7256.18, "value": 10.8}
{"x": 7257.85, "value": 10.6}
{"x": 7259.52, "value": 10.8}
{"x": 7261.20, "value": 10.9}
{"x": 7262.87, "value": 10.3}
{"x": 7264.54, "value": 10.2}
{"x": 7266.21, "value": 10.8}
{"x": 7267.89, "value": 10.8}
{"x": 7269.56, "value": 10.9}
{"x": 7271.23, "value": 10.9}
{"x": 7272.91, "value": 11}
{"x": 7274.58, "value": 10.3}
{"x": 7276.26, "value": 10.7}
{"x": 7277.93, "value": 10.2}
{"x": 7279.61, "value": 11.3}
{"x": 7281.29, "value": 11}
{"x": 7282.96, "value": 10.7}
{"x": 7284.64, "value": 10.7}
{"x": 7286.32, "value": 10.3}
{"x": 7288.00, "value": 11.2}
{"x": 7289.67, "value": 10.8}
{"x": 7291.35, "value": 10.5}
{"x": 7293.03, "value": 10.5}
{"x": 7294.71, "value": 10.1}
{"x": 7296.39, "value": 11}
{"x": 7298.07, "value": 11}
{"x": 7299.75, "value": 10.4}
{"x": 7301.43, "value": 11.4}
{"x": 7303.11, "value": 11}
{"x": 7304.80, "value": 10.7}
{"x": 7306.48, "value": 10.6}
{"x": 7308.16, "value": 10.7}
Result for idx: 11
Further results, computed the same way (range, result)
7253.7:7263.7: 10.9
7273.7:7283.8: 11.3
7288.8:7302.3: 11.4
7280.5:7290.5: 11.2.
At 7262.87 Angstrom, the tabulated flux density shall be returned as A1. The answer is 10.3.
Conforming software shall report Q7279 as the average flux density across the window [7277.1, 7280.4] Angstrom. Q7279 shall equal 10.7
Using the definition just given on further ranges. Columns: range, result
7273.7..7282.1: 10.7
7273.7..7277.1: 10.5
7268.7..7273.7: 10.9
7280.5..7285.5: 10.8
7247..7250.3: 10.6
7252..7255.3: 10.6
